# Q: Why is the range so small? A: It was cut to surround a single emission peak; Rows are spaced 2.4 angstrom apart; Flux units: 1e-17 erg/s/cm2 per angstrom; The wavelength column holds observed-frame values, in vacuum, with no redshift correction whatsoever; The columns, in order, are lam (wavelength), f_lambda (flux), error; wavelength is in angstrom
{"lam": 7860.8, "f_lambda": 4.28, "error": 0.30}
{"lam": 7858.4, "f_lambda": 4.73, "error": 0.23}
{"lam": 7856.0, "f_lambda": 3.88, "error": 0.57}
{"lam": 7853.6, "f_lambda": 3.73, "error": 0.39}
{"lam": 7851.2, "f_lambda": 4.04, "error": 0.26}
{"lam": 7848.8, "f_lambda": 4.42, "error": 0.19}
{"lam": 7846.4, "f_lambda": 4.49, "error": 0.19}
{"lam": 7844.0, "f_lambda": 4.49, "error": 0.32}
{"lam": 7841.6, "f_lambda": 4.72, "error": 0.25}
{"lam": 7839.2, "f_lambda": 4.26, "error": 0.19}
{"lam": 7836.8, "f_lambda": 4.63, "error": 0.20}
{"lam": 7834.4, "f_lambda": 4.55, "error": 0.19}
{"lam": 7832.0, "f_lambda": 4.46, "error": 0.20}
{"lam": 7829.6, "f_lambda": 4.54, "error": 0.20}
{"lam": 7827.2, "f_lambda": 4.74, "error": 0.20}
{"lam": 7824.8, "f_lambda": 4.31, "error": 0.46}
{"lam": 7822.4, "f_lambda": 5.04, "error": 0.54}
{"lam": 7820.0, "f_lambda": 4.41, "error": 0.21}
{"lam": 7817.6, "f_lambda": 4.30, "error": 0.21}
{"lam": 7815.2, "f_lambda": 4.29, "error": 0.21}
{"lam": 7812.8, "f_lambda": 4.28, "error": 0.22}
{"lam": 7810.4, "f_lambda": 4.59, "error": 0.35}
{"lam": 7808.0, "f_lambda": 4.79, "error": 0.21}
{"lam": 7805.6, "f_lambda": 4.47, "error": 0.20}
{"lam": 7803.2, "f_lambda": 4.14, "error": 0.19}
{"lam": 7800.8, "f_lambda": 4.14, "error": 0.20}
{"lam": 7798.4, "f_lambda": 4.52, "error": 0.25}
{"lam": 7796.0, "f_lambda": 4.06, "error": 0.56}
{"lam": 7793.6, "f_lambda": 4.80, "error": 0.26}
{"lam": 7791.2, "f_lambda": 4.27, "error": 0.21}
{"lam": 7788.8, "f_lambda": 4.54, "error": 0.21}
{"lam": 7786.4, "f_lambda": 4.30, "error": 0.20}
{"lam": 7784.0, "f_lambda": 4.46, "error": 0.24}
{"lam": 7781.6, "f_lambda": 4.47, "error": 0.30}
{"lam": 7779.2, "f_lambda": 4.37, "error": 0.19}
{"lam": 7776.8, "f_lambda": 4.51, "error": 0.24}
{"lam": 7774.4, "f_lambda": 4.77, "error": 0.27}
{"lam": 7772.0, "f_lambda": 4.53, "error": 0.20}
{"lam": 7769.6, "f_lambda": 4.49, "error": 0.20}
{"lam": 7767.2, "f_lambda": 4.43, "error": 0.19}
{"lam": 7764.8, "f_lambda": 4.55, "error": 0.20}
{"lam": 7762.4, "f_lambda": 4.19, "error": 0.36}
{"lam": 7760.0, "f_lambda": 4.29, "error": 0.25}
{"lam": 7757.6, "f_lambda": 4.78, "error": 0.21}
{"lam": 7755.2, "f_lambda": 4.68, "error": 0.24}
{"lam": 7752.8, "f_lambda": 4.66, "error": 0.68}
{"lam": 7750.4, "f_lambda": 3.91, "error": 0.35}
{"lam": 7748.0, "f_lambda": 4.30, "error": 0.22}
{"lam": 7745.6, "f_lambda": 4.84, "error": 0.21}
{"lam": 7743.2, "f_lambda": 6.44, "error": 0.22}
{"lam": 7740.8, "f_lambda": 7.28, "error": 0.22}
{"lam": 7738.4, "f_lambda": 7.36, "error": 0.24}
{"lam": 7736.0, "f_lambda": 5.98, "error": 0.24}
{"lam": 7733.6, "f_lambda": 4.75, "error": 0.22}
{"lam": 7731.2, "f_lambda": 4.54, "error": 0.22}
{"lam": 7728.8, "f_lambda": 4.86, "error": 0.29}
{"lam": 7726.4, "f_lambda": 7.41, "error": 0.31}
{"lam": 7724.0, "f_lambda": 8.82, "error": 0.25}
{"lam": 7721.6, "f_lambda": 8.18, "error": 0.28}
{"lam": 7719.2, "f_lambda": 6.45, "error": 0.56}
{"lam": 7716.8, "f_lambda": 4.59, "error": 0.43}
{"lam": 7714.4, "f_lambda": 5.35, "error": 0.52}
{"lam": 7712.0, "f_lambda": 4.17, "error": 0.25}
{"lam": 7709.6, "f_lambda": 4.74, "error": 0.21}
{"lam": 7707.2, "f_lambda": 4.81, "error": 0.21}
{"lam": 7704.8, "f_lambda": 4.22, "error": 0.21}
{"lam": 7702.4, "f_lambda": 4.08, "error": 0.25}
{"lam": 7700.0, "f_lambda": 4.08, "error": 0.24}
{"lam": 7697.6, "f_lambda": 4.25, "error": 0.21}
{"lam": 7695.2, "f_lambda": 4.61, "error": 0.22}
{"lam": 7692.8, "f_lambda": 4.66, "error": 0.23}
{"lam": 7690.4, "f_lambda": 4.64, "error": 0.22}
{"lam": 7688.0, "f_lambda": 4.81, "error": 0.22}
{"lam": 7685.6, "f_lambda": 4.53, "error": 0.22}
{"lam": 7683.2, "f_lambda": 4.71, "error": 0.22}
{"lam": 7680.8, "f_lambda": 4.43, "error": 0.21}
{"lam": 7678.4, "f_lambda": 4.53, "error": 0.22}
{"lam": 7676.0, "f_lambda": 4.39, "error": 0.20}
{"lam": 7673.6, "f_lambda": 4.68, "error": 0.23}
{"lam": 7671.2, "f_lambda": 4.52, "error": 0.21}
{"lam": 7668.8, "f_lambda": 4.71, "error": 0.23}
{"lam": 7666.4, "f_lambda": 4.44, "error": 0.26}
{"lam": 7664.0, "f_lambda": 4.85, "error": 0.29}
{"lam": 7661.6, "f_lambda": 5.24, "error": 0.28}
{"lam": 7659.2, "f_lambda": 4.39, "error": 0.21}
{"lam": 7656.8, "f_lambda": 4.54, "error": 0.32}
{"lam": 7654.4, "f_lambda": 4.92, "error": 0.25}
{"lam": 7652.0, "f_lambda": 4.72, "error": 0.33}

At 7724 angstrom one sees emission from [S II] 6716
